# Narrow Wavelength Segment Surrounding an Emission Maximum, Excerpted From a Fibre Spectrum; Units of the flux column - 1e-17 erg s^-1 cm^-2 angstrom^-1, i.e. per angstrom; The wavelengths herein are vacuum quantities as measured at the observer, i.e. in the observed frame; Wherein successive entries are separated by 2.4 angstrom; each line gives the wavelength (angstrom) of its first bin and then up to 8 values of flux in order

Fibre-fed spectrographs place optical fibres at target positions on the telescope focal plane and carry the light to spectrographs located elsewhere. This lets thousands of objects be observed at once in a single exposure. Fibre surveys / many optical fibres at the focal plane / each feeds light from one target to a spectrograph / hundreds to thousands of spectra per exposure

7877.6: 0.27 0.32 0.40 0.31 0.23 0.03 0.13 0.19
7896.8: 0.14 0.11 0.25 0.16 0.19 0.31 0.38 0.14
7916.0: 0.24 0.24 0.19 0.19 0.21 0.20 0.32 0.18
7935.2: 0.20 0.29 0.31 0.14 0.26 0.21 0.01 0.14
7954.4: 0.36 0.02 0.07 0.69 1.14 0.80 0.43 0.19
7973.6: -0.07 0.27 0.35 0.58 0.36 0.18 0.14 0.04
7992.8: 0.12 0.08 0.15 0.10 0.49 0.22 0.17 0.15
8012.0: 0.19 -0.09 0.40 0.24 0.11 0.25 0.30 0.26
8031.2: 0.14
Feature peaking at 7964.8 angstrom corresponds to H-gamma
